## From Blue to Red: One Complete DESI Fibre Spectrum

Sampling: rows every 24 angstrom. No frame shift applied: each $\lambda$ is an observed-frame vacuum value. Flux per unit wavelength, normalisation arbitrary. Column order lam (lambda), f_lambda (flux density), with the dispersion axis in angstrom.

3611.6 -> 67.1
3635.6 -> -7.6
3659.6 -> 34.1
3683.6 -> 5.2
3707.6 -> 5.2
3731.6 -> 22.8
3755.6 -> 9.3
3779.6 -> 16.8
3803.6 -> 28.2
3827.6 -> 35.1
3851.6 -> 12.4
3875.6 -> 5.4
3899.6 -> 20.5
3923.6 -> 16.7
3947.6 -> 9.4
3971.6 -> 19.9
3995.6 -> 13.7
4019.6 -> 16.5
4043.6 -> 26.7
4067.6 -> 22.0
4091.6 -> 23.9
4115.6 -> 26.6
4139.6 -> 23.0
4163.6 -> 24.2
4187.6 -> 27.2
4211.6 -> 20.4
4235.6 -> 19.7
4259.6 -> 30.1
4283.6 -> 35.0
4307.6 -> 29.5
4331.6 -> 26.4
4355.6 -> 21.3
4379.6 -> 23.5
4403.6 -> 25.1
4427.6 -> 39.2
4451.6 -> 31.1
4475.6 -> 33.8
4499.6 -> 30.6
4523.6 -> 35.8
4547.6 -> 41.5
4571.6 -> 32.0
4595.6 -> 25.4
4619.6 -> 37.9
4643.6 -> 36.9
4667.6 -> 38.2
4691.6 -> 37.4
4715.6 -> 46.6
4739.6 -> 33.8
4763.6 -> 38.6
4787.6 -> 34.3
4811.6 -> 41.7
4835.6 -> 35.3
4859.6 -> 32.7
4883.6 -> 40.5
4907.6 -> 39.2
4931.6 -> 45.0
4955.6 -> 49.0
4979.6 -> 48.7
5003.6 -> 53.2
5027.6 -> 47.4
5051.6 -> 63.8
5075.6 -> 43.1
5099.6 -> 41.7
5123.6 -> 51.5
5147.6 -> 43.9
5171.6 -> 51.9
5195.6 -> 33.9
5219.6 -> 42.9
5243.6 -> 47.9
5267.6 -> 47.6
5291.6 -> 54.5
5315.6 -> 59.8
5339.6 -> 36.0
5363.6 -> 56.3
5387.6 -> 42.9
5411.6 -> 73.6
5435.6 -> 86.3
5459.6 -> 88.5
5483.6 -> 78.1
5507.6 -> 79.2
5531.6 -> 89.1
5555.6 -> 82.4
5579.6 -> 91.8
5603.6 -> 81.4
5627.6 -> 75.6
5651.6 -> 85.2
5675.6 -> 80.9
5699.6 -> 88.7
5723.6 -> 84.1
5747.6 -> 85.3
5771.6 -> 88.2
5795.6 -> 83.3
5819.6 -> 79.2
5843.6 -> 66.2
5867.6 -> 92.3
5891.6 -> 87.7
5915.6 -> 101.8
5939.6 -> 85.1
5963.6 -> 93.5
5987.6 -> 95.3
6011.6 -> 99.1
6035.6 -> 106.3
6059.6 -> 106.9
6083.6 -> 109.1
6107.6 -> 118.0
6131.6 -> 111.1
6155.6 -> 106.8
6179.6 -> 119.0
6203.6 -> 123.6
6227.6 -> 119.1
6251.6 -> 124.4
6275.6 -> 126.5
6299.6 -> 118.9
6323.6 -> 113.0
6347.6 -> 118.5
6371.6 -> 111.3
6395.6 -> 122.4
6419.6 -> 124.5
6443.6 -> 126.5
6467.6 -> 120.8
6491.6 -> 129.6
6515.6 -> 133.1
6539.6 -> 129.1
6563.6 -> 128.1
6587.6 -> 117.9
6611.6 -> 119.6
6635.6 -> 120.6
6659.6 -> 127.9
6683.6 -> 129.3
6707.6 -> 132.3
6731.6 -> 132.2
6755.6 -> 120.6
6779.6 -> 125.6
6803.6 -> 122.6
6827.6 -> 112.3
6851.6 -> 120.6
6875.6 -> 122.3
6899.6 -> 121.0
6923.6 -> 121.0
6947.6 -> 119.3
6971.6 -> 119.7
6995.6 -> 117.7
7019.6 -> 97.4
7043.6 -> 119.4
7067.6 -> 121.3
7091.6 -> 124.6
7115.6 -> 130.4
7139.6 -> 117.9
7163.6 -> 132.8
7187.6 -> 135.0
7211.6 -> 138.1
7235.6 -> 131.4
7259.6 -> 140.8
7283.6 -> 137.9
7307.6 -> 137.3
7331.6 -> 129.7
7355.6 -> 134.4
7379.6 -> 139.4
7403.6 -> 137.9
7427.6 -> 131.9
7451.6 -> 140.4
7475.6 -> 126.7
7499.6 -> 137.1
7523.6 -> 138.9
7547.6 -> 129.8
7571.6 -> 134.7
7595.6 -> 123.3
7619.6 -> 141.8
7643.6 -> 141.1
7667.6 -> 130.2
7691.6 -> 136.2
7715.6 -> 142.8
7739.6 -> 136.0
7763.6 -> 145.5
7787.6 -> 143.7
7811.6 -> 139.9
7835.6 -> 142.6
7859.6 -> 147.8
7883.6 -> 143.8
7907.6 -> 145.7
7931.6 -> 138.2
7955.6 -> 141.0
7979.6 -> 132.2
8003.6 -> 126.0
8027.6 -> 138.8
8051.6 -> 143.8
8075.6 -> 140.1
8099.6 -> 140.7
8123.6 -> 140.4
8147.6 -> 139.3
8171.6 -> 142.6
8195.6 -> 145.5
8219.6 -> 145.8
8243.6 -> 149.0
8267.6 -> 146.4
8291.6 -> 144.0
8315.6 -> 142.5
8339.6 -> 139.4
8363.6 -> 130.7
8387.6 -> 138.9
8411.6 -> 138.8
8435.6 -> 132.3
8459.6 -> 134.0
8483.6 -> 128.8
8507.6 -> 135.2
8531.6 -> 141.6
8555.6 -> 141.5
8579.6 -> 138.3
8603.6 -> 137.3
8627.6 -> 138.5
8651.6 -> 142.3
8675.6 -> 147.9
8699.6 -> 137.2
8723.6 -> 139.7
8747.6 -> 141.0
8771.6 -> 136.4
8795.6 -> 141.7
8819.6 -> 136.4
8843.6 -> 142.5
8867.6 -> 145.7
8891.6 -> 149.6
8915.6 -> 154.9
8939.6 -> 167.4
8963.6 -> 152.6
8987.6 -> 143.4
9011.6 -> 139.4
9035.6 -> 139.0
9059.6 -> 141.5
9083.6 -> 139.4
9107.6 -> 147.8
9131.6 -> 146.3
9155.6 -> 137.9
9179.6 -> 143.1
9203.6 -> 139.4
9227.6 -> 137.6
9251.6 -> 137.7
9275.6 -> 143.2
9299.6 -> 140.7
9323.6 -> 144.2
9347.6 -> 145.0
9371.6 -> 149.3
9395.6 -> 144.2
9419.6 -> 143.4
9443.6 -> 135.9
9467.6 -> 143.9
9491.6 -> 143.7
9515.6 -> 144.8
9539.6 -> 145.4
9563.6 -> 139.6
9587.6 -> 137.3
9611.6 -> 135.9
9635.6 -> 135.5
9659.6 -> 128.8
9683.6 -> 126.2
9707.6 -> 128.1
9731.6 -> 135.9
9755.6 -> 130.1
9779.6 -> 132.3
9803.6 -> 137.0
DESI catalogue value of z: 0.36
